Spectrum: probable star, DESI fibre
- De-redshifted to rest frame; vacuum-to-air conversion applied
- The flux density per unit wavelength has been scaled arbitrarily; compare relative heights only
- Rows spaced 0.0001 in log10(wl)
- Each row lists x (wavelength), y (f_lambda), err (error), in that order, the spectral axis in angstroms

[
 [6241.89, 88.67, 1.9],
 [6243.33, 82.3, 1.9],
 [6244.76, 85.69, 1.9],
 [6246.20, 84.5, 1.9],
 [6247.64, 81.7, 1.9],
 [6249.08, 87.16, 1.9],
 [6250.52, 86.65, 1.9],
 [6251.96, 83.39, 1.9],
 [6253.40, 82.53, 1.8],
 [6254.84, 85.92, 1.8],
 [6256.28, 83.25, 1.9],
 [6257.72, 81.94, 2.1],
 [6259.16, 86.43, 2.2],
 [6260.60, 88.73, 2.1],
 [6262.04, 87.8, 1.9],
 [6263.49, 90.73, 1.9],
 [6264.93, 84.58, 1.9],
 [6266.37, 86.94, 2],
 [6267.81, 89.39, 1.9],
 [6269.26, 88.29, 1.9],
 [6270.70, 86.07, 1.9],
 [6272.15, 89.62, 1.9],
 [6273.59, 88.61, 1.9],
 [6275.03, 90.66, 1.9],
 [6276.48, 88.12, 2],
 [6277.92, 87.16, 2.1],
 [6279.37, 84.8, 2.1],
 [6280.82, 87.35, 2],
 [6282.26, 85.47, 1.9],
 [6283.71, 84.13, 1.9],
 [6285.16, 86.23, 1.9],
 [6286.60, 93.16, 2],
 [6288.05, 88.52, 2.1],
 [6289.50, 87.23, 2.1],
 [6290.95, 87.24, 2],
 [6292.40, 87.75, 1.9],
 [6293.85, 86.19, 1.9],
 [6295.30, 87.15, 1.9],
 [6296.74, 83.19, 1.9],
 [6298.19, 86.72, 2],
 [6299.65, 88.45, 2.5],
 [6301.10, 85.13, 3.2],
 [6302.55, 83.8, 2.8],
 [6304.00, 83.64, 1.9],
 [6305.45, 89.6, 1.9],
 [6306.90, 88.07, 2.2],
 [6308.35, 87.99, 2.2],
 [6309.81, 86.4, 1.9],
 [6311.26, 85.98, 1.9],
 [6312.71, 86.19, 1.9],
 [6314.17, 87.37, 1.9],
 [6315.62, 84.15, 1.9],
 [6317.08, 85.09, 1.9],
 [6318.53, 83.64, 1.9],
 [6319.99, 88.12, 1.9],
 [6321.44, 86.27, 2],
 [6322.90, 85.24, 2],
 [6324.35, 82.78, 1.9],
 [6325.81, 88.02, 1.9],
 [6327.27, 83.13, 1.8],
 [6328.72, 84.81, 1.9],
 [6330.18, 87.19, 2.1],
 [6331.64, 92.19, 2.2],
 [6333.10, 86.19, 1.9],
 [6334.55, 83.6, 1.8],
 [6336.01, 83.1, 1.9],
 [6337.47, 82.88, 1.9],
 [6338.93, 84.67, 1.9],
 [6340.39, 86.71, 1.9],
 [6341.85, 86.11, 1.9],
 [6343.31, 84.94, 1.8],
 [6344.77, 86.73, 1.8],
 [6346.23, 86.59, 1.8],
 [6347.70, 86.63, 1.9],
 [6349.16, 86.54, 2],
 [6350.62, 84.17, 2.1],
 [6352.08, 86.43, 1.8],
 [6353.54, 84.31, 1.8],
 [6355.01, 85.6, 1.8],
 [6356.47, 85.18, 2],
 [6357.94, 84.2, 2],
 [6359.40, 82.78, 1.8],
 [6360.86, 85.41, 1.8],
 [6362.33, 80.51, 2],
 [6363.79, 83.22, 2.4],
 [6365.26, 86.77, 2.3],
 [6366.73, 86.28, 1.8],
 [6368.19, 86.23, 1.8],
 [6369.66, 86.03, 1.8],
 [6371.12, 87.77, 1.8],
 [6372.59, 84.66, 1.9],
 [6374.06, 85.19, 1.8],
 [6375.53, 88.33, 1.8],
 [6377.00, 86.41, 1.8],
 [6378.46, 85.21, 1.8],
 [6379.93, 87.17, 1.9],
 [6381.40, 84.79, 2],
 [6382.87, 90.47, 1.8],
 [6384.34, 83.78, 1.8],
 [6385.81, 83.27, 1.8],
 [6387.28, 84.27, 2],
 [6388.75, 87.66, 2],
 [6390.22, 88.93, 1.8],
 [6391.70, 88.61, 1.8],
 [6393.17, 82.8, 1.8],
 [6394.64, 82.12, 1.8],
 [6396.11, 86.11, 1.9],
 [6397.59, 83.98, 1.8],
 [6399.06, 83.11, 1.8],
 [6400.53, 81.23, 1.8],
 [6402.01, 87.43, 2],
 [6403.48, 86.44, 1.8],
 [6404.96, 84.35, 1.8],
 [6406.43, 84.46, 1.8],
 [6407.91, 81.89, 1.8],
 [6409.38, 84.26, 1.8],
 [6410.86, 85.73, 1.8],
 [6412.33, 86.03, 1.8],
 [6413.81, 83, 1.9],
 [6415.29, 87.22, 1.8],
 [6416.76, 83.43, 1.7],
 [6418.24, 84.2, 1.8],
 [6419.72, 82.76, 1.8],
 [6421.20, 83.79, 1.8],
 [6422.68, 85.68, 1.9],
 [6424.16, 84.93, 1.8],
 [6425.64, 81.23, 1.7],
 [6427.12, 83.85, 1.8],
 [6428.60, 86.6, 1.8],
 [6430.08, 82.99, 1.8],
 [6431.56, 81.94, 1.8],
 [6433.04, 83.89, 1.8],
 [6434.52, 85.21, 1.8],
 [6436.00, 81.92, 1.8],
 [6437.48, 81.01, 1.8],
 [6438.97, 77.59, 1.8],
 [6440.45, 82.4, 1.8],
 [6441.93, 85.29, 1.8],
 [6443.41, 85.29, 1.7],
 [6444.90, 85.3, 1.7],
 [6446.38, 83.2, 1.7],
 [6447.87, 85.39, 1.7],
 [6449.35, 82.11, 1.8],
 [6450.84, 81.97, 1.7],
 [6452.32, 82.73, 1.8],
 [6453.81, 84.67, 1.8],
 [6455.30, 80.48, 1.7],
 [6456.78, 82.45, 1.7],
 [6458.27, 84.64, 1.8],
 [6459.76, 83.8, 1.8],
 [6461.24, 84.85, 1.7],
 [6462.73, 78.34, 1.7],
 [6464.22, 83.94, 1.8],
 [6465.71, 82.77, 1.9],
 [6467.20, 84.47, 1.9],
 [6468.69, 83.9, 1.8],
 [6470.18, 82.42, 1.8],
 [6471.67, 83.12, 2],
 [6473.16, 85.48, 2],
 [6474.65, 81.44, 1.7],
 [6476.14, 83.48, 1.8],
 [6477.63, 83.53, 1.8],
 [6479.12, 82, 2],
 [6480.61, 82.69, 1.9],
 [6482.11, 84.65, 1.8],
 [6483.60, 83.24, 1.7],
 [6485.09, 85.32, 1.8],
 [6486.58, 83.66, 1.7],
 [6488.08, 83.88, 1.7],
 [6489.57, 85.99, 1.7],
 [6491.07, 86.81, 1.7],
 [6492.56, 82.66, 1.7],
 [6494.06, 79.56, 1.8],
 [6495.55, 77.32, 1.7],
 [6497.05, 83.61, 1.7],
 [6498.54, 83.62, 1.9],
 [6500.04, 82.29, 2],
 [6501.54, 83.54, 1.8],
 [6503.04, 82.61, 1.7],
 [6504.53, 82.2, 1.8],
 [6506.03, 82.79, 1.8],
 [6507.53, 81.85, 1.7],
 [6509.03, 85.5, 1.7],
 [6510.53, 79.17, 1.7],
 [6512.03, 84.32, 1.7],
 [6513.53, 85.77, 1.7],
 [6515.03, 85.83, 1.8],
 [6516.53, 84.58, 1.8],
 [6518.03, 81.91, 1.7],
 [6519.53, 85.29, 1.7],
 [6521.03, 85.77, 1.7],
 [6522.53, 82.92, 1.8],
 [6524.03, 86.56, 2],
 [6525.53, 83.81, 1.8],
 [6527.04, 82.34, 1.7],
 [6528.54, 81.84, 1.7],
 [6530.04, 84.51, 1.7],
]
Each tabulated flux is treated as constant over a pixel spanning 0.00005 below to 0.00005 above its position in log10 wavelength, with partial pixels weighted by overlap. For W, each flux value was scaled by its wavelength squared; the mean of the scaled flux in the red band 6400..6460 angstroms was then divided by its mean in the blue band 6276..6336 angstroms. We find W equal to 1.01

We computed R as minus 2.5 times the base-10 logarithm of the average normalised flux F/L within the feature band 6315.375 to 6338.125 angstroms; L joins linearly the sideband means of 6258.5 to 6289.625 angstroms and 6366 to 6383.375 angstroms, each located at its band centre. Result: 0.021 mag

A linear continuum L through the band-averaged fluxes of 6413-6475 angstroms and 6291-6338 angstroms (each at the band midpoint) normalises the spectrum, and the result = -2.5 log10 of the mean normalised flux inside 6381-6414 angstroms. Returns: -0.009 mag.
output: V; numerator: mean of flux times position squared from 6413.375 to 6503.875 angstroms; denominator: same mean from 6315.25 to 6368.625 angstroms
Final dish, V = 1.0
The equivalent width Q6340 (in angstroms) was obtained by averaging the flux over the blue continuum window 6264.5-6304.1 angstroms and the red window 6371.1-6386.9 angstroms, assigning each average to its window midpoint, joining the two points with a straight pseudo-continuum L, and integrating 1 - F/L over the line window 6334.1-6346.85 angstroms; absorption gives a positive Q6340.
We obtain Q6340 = 0.2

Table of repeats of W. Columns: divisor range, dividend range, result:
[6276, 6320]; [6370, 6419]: 1.02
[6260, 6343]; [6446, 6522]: 1.02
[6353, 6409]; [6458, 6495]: 1.01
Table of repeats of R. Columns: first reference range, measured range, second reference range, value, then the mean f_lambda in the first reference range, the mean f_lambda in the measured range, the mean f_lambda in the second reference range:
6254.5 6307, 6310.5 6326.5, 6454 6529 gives 0.008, 87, 85.7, 83.3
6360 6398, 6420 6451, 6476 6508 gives 0.012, 85.6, 83.4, 83.1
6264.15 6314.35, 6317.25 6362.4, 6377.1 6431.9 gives 0.009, 87.1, 85.4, 84.8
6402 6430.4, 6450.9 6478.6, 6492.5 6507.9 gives -0.001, 84.5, 83.1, 82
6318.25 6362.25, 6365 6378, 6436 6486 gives -0.020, 85.4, 86.4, 83.1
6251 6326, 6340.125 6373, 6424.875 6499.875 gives -0.002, 86.6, 85.4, 83.2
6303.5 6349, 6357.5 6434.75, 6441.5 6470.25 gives -0.004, 86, 84.9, 83.4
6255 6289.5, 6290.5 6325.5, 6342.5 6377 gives 0.005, 87.3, 86.1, 85.4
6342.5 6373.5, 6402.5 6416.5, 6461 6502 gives -0.006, 85.3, 84.9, 83.1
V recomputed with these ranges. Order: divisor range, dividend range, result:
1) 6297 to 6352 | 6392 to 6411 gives 1.00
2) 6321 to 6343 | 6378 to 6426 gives 1.01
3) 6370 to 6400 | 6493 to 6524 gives 1.01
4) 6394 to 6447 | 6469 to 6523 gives 1.02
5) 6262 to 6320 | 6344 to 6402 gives 1.01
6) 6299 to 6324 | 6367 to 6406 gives 1.02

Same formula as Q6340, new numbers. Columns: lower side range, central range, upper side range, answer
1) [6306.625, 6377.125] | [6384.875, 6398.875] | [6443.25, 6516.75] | -0.1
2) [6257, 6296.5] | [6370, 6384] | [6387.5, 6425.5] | -0.2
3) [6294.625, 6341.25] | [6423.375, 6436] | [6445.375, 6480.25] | 0.0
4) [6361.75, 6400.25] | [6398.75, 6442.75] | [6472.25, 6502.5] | 0.4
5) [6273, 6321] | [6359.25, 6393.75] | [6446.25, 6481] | -0.3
